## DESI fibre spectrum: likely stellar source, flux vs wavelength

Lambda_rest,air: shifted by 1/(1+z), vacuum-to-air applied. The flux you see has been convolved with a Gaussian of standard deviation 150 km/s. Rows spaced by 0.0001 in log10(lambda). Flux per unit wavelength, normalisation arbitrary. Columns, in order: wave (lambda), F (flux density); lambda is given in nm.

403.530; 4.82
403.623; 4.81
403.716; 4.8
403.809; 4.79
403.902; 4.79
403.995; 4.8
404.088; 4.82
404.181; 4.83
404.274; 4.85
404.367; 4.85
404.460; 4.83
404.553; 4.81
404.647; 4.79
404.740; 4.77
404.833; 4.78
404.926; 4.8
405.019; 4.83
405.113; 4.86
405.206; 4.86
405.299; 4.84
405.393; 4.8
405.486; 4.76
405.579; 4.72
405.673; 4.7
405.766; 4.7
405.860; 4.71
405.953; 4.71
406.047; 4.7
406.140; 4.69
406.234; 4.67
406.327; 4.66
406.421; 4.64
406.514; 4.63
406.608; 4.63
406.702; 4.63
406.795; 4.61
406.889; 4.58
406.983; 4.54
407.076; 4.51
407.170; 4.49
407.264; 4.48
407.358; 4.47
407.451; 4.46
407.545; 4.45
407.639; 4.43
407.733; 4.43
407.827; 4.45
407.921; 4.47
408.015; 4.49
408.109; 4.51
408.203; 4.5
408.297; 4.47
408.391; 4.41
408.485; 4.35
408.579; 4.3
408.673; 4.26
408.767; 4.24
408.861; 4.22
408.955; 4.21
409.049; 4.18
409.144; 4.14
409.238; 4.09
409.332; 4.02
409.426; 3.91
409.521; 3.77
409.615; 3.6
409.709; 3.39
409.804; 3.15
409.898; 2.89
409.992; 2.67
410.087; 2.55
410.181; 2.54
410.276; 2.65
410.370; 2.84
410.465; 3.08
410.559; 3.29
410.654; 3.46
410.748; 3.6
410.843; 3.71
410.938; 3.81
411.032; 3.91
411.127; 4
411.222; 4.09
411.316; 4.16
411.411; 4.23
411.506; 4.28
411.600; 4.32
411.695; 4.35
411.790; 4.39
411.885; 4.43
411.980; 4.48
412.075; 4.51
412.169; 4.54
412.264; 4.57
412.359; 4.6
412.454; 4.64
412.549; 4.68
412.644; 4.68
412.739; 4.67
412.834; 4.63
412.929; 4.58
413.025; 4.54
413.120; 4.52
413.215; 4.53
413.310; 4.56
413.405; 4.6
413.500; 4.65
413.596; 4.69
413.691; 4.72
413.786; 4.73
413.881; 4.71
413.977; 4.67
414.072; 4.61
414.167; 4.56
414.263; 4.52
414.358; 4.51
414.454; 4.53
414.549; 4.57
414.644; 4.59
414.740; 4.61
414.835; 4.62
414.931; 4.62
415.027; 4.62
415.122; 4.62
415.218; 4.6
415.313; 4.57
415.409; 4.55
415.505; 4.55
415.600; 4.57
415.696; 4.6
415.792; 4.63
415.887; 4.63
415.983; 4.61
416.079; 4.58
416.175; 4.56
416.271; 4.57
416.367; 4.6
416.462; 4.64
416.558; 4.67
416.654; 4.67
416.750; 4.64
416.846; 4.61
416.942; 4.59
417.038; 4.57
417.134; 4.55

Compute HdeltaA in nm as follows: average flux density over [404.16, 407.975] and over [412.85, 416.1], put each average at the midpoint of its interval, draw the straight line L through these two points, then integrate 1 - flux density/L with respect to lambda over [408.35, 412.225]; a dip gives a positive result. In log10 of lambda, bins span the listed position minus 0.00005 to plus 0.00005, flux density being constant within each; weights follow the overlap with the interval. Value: 0.67 nm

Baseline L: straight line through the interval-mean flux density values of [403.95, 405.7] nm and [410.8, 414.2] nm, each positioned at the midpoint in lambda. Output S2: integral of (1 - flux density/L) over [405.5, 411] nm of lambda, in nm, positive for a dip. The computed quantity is 0.64 nm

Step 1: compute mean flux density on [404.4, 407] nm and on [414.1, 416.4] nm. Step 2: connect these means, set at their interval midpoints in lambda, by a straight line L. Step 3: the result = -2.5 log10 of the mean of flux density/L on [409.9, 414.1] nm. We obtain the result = 0.12 mag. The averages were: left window 4.72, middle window 4.13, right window 4.58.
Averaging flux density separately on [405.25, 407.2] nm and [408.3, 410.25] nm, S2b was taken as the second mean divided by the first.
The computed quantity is 0.8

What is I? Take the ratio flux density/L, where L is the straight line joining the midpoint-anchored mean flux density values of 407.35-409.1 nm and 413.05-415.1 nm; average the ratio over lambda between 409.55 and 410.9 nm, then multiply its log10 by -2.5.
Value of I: 0.39 mag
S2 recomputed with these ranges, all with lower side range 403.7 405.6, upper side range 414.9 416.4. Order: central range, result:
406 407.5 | 0.057 nm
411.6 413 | 0.034 nm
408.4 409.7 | 0.175 nm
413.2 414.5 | 0.003 nm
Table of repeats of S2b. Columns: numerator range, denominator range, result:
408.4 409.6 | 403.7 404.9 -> 0.86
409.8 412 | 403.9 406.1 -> 0.76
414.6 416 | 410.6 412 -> 1.13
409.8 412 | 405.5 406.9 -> 0.78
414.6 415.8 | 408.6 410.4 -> 1.29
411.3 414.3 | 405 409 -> 1.00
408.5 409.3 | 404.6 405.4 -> 0.87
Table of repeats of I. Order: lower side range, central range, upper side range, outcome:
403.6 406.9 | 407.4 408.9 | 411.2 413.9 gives 0.061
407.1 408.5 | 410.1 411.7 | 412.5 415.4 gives 0.243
